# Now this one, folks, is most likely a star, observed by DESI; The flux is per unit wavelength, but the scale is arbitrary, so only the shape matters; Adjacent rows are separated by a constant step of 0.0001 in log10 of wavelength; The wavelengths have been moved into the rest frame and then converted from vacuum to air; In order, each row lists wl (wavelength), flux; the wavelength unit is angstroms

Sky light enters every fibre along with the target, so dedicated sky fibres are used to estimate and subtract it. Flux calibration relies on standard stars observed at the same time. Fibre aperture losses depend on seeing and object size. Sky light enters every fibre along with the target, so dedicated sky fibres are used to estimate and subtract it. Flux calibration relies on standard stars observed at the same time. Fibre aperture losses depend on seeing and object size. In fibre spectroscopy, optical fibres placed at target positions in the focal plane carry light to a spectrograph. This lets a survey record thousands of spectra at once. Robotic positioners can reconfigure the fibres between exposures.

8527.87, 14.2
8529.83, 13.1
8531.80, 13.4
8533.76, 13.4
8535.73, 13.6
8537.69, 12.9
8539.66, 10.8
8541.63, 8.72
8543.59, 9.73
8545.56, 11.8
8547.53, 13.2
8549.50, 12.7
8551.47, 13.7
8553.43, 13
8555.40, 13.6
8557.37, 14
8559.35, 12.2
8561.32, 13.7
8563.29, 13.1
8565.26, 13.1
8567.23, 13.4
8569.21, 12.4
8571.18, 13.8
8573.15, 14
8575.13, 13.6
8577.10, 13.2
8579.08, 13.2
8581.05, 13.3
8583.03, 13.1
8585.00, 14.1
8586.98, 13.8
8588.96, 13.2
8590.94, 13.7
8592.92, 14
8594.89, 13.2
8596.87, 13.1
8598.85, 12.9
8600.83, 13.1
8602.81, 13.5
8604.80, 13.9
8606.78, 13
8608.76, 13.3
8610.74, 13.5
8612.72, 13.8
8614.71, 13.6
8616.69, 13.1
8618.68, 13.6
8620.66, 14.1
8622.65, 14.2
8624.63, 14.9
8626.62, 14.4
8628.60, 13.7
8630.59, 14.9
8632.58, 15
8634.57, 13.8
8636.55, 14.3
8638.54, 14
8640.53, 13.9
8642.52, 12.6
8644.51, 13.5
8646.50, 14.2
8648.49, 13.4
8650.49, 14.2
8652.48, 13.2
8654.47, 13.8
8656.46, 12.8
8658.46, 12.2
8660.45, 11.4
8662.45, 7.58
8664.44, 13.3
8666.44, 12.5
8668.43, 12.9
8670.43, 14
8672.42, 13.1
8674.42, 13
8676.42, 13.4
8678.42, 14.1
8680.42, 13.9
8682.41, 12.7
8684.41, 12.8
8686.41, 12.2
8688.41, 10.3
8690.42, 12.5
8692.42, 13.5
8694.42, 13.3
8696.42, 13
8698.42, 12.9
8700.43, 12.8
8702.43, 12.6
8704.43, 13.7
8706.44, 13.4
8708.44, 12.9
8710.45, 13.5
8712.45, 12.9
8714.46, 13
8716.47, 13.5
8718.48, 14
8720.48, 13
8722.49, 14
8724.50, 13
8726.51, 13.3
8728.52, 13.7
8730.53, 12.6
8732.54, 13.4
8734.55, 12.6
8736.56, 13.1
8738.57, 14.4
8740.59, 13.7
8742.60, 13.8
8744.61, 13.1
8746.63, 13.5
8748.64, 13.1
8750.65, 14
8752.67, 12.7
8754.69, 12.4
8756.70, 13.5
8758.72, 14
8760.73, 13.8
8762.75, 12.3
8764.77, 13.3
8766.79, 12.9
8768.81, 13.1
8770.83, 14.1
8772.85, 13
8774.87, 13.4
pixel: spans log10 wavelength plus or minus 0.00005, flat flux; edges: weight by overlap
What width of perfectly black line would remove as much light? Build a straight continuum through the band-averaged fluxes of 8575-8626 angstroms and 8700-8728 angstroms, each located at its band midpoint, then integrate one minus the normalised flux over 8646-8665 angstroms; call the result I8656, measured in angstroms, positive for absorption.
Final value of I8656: 1.2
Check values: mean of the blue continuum 13.5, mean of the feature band 12.5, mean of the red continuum 13.3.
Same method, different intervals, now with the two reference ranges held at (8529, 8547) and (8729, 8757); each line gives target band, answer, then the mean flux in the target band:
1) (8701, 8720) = -0.3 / 13.3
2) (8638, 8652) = -1.1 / 13.7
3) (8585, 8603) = -1.6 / 13.4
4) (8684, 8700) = 0.5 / 12.6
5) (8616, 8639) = -3.0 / 14.2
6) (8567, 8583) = -1.5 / 13.3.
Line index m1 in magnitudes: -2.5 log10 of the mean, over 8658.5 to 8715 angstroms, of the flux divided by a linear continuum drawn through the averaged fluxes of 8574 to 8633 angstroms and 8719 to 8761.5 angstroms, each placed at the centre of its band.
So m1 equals 0.061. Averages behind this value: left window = 13.7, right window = 13.4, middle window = 12.7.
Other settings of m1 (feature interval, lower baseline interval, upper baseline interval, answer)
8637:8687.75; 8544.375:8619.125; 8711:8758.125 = 0.03 mag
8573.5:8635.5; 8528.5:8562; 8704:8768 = -0.07 mag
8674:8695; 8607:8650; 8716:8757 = 0.06 mag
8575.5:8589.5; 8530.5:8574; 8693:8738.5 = -0.05 mag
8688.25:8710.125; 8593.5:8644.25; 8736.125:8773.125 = 0.05 mag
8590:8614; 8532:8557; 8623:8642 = 0.02 mag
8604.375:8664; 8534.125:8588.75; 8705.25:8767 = -0.03 mag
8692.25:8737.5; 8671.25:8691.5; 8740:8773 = -0.01 mag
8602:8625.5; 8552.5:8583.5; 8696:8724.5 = -0.03 mag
